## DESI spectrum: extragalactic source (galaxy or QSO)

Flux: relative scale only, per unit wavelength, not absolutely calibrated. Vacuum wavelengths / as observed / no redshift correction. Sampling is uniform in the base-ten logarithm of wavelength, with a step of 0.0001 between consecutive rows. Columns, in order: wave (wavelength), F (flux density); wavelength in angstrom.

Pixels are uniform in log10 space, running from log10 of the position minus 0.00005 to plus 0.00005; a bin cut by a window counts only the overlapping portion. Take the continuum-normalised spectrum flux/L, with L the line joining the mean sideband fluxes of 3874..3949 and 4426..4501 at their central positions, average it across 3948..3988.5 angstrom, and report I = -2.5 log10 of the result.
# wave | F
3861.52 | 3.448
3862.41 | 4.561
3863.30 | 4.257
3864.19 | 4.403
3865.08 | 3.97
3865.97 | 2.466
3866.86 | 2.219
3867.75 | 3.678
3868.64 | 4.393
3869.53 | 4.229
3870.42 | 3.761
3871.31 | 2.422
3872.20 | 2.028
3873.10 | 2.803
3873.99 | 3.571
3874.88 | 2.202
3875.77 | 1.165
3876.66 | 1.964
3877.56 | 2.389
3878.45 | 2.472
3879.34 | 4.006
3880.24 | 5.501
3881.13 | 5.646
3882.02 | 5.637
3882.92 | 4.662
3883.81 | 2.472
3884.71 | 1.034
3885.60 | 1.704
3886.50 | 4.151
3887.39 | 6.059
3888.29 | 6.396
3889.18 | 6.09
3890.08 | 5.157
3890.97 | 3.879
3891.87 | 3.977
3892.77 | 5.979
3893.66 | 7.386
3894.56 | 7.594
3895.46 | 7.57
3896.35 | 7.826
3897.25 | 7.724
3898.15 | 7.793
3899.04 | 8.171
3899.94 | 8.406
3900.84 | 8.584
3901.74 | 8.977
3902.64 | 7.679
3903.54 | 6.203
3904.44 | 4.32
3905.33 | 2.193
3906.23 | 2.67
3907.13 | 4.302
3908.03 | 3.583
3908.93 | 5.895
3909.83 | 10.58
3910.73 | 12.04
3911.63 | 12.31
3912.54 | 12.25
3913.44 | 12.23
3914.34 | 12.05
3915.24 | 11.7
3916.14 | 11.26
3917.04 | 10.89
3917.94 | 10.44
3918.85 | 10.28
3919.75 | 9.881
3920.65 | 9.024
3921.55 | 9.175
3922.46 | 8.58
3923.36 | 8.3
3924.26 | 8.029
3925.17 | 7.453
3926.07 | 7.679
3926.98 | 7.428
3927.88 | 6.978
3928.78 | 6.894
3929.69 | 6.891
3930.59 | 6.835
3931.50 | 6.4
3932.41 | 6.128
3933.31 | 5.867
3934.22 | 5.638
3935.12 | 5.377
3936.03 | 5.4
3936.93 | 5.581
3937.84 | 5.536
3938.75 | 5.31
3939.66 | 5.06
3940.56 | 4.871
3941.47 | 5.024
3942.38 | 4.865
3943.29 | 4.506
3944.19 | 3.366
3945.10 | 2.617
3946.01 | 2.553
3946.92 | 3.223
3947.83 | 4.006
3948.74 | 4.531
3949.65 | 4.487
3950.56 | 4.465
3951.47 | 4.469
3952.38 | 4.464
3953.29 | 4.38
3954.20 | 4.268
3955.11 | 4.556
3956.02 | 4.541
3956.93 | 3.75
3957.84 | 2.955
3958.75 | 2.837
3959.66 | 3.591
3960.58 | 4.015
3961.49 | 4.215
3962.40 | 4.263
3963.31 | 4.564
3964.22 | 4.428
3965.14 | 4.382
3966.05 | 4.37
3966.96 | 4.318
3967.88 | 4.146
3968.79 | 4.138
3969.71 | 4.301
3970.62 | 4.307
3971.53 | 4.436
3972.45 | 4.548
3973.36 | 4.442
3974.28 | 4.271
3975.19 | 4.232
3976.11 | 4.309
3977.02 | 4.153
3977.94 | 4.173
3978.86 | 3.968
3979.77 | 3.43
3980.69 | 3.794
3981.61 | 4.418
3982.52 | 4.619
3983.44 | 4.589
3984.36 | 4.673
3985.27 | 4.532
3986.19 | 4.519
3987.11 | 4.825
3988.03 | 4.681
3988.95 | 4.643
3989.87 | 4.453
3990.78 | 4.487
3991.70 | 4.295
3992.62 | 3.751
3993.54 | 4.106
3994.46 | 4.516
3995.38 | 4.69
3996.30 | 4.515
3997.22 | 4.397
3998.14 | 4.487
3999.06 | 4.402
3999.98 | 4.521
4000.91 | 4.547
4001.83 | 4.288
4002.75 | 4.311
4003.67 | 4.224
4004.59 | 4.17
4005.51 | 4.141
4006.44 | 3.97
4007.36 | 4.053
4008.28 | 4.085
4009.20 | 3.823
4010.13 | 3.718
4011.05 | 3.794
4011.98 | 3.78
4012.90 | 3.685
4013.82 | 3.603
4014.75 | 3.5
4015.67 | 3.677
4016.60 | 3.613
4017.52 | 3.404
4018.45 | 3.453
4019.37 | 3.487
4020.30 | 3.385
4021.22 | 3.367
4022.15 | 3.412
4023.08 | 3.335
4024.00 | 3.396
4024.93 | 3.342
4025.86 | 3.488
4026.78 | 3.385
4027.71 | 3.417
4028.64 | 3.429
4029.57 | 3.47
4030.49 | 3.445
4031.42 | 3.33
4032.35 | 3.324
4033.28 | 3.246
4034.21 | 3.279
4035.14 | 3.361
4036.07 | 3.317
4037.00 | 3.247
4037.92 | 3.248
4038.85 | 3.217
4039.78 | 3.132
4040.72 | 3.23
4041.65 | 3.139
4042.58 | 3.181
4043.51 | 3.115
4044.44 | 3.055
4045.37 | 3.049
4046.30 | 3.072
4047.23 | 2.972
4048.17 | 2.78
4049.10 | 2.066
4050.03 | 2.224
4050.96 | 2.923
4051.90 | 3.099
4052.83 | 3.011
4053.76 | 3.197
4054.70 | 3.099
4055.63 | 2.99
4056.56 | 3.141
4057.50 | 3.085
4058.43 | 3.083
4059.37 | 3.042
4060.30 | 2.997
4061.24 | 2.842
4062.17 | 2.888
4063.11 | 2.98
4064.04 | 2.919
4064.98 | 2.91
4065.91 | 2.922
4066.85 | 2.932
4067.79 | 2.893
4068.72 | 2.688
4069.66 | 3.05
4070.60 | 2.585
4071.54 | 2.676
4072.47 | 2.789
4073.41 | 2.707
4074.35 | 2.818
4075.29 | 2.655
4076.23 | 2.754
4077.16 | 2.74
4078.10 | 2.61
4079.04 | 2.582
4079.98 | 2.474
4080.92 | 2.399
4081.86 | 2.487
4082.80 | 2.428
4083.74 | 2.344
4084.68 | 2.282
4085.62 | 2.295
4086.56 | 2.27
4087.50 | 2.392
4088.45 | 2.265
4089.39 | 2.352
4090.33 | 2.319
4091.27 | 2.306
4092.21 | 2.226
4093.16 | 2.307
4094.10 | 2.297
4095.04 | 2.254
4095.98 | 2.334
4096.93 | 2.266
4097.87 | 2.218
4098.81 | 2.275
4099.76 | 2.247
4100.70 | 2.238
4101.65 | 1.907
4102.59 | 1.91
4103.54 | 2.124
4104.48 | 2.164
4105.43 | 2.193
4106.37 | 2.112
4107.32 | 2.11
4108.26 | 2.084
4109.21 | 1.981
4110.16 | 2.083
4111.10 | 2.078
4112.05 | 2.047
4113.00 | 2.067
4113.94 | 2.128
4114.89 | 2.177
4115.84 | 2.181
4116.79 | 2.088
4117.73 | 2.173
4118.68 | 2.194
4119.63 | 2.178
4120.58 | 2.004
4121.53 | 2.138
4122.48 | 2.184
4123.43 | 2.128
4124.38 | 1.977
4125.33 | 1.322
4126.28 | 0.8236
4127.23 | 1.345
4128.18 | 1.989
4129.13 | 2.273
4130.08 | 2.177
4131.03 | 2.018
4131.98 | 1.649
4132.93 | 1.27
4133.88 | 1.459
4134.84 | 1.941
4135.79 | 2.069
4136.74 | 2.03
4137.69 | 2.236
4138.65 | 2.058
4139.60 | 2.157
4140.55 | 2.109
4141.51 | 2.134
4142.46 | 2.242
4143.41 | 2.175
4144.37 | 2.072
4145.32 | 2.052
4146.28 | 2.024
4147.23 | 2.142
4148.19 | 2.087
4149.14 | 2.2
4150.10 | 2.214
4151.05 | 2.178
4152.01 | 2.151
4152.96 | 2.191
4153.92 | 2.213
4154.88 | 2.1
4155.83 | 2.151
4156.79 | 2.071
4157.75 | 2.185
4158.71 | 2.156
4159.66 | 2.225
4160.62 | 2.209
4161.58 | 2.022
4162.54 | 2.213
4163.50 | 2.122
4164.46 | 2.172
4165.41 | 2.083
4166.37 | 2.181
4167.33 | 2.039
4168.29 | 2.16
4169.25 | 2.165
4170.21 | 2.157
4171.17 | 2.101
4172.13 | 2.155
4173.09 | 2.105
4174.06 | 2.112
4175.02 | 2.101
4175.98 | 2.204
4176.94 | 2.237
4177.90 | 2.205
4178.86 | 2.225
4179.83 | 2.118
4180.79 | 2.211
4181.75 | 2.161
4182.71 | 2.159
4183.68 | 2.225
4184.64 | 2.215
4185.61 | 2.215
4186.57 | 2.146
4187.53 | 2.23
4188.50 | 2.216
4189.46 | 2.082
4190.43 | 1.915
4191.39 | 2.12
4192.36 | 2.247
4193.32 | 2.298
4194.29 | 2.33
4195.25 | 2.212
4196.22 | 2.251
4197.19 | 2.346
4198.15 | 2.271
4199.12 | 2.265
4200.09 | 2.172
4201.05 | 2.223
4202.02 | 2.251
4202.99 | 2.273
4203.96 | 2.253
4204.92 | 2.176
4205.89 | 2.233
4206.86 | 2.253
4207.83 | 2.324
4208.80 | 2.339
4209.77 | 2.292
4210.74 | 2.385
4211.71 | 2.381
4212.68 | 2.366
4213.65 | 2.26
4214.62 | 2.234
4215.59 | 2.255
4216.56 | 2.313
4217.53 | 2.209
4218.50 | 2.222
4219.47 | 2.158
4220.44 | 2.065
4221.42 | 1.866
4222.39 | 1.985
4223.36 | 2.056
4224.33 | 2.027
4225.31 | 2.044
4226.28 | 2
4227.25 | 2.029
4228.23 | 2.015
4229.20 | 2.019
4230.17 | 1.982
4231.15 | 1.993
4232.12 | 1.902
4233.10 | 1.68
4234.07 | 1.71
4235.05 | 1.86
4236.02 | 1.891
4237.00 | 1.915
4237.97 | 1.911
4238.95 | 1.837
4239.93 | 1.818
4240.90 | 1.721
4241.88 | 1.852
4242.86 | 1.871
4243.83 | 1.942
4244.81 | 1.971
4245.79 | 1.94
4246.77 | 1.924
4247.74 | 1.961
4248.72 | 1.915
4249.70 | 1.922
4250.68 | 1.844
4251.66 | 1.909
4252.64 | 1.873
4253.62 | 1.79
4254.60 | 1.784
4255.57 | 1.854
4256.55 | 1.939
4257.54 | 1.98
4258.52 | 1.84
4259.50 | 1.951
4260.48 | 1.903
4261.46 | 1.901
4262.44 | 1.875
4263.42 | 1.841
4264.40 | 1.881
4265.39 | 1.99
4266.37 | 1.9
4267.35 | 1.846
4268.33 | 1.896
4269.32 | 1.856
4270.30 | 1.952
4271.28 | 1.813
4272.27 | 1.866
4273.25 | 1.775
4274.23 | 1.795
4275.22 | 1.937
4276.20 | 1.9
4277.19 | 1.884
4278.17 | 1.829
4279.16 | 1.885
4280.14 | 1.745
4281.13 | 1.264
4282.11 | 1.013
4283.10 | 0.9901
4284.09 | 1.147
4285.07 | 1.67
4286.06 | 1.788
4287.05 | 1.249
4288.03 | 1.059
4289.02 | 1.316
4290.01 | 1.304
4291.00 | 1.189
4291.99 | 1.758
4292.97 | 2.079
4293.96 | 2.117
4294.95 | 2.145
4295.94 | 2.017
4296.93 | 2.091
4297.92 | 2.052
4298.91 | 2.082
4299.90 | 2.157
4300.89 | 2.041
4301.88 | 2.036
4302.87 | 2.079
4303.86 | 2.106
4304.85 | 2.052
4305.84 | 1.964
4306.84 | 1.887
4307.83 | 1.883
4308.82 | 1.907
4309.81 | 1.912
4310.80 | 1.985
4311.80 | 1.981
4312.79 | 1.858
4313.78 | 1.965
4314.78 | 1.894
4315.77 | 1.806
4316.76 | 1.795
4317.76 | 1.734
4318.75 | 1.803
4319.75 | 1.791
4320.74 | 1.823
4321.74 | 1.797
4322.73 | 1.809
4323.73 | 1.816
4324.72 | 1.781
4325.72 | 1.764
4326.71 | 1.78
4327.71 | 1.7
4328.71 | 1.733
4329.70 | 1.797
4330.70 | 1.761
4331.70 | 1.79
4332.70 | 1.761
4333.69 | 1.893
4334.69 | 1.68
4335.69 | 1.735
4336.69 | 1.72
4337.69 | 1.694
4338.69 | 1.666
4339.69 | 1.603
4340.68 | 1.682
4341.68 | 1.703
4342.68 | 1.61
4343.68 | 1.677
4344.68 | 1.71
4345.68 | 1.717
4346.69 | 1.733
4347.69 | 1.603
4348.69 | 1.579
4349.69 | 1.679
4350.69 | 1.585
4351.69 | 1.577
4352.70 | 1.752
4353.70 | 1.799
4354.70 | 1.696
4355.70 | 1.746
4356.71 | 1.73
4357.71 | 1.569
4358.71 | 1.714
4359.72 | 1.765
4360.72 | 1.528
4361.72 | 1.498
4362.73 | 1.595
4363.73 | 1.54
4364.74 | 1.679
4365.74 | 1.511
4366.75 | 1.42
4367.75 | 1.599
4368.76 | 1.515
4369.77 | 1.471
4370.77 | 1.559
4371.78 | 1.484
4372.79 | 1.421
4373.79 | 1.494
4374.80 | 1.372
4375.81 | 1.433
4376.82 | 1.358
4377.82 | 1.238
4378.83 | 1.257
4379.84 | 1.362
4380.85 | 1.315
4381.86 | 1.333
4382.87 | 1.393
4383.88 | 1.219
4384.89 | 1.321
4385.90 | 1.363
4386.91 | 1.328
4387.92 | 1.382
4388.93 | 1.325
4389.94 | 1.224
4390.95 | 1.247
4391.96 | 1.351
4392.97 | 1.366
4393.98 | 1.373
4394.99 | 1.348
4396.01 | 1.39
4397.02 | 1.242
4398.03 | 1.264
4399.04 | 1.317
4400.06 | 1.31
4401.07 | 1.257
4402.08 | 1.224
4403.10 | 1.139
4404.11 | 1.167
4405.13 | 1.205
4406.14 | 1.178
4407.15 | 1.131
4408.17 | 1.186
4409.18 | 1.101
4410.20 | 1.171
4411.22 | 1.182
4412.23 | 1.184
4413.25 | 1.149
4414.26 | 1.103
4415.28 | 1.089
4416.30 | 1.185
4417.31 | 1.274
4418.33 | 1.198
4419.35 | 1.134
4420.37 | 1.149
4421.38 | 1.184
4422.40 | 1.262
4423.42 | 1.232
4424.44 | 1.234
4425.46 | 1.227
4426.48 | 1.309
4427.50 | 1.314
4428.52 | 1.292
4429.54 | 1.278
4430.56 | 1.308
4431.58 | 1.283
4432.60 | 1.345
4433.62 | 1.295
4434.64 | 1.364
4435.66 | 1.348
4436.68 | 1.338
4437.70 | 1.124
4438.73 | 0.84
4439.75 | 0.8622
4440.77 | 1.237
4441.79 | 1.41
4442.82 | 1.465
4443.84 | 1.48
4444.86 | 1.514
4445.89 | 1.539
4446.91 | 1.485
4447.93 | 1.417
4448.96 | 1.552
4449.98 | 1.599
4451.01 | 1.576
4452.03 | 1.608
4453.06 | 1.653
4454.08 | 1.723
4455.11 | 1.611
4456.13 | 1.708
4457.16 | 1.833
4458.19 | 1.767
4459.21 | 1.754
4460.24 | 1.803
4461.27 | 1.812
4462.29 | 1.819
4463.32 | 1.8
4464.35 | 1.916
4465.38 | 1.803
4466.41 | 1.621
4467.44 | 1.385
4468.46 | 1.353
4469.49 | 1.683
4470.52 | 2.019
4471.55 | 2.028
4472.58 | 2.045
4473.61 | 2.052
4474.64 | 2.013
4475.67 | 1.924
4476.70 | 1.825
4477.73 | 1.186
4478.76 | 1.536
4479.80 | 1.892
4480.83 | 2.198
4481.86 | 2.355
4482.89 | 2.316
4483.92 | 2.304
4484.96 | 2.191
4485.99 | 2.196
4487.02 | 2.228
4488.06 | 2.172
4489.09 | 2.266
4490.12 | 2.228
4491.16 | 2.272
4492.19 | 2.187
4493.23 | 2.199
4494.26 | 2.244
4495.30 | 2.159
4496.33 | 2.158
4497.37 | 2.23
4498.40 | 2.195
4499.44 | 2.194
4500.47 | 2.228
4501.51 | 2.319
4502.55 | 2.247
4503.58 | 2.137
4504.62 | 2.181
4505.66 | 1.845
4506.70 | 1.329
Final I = 0.34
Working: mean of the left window 6.31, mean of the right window 1.75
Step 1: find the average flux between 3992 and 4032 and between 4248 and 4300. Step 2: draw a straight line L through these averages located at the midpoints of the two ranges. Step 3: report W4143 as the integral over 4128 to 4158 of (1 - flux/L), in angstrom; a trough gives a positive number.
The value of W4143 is 7.9 angstrom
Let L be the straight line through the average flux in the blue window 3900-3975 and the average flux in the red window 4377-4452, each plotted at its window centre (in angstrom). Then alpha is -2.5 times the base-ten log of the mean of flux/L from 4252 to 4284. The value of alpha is 0.468 mag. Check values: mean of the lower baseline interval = 6.06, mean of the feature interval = 1.79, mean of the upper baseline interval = 1.28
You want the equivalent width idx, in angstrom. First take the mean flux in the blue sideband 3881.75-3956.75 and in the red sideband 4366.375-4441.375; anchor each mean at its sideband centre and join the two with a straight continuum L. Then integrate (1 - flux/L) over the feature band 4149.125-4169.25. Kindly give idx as 9.0 angstrom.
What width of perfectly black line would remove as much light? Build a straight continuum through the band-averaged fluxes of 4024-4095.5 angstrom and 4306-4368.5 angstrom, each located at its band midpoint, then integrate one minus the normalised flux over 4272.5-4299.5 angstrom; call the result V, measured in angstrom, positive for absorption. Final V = 3.69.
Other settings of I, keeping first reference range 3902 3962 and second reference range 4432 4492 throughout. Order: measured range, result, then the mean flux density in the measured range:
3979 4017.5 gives 0.35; 4.19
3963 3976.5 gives 0.35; 4.34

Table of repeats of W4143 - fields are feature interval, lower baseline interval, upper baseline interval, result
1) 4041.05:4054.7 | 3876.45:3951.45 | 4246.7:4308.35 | 5.2 angstrom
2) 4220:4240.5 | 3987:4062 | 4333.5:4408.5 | 3.5 angstrom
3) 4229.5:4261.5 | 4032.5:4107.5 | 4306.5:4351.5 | 2.8 angstrom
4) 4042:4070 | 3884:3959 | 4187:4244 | 9.4 angstrom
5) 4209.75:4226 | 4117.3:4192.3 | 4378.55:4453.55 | -2.5 angstrom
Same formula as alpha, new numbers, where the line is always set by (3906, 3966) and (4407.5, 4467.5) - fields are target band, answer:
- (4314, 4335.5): 0.36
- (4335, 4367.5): 0.33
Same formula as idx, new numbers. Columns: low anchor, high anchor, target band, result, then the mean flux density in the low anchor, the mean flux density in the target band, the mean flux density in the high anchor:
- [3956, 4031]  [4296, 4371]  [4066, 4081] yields 3.3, 4.03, 2.72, 1.77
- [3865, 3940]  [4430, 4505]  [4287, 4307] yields 8.1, 6.22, 1.86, 1.79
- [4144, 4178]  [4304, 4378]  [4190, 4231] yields -3.3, 2.14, 2.19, 1.7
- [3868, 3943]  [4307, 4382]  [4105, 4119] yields 6.8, 6.3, 2.11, 1.67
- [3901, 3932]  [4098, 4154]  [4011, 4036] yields 8.0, 8.28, 3.45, 2.04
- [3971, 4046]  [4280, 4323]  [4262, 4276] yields 0.9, 3.87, 1.87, 1.78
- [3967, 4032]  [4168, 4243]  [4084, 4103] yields 5.5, 4.03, 2.25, 2.13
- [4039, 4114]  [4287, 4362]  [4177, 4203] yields 0.1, 2.59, 2.21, 1.78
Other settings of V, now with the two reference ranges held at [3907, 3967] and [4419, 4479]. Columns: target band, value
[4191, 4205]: 5.86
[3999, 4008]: 2.28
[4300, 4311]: 3.34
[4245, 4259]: 6.12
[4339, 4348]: 2.99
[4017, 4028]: 4.20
